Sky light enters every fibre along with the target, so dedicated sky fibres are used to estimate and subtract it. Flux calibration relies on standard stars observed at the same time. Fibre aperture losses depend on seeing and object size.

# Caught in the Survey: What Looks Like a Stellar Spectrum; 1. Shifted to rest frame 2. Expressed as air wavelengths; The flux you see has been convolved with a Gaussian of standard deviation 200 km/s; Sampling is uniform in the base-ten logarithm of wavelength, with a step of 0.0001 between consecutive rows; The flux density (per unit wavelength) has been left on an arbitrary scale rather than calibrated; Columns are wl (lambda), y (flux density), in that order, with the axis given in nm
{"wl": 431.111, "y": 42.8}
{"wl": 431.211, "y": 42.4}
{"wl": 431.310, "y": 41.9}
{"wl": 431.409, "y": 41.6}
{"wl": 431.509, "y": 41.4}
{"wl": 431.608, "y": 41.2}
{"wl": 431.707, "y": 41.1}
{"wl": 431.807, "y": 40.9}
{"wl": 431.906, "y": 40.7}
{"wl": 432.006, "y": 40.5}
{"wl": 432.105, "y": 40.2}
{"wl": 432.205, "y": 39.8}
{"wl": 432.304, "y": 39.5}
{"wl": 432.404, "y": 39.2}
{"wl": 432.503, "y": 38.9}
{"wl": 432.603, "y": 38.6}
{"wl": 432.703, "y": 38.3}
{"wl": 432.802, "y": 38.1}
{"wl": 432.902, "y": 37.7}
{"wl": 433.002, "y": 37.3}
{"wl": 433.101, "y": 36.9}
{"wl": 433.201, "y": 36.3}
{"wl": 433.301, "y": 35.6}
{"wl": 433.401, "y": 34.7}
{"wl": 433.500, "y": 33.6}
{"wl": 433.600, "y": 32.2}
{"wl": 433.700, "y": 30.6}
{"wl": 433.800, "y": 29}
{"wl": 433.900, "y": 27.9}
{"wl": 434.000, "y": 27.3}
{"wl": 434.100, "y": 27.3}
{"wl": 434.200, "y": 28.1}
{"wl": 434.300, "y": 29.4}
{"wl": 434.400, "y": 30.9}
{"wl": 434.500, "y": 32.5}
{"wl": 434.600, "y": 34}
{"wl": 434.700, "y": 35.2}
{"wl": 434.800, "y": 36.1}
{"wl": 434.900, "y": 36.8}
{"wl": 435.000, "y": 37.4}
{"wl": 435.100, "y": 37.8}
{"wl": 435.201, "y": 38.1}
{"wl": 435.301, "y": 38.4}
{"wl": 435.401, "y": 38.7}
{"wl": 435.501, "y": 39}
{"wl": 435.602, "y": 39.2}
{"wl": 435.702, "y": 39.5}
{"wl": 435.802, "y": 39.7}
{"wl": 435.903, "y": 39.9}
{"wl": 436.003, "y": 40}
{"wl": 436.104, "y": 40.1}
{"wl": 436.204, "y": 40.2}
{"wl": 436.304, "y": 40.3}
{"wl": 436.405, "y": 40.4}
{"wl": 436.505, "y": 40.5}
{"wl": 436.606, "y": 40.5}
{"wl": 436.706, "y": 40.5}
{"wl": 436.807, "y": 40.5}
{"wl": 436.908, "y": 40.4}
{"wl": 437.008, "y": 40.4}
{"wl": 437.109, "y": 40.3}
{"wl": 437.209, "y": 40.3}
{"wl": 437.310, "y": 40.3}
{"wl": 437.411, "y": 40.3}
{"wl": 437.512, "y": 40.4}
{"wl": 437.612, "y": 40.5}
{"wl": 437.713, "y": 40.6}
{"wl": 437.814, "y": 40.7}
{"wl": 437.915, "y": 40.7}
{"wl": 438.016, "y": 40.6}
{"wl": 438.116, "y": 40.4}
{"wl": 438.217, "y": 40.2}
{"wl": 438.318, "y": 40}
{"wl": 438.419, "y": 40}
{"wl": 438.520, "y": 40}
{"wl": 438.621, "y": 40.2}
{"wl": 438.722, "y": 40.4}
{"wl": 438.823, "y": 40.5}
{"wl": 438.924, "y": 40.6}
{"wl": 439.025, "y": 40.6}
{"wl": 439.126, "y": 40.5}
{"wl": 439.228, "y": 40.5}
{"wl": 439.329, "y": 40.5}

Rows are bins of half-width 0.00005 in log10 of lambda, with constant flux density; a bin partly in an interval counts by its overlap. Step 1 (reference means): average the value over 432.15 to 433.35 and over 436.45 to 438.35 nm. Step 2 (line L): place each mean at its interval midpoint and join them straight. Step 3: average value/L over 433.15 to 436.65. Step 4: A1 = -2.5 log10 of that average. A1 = 0.10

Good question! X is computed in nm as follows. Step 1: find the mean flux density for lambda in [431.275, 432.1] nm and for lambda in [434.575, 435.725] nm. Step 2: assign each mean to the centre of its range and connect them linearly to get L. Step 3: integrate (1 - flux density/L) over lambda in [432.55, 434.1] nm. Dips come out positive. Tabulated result 0.213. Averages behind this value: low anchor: 41.1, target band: 34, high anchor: 37.6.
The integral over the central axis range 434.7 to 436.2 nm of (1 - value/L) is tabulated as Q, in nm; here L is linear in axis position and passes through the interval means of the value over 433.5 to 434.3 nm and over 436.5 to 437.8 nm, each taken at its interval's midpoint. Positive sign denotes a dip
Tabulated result -0.174 nm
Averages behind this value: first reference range 29.2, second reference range 40.4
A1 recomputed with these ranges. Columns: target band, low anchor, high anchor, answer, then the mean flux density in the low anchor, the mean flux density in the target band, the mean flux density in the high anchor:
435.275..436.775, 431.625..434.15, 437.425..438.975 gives -0.03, 36.1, 39.8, 40.4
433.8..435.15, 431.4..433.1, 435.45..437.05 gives 0.23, 39.6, 32.3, 40.1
